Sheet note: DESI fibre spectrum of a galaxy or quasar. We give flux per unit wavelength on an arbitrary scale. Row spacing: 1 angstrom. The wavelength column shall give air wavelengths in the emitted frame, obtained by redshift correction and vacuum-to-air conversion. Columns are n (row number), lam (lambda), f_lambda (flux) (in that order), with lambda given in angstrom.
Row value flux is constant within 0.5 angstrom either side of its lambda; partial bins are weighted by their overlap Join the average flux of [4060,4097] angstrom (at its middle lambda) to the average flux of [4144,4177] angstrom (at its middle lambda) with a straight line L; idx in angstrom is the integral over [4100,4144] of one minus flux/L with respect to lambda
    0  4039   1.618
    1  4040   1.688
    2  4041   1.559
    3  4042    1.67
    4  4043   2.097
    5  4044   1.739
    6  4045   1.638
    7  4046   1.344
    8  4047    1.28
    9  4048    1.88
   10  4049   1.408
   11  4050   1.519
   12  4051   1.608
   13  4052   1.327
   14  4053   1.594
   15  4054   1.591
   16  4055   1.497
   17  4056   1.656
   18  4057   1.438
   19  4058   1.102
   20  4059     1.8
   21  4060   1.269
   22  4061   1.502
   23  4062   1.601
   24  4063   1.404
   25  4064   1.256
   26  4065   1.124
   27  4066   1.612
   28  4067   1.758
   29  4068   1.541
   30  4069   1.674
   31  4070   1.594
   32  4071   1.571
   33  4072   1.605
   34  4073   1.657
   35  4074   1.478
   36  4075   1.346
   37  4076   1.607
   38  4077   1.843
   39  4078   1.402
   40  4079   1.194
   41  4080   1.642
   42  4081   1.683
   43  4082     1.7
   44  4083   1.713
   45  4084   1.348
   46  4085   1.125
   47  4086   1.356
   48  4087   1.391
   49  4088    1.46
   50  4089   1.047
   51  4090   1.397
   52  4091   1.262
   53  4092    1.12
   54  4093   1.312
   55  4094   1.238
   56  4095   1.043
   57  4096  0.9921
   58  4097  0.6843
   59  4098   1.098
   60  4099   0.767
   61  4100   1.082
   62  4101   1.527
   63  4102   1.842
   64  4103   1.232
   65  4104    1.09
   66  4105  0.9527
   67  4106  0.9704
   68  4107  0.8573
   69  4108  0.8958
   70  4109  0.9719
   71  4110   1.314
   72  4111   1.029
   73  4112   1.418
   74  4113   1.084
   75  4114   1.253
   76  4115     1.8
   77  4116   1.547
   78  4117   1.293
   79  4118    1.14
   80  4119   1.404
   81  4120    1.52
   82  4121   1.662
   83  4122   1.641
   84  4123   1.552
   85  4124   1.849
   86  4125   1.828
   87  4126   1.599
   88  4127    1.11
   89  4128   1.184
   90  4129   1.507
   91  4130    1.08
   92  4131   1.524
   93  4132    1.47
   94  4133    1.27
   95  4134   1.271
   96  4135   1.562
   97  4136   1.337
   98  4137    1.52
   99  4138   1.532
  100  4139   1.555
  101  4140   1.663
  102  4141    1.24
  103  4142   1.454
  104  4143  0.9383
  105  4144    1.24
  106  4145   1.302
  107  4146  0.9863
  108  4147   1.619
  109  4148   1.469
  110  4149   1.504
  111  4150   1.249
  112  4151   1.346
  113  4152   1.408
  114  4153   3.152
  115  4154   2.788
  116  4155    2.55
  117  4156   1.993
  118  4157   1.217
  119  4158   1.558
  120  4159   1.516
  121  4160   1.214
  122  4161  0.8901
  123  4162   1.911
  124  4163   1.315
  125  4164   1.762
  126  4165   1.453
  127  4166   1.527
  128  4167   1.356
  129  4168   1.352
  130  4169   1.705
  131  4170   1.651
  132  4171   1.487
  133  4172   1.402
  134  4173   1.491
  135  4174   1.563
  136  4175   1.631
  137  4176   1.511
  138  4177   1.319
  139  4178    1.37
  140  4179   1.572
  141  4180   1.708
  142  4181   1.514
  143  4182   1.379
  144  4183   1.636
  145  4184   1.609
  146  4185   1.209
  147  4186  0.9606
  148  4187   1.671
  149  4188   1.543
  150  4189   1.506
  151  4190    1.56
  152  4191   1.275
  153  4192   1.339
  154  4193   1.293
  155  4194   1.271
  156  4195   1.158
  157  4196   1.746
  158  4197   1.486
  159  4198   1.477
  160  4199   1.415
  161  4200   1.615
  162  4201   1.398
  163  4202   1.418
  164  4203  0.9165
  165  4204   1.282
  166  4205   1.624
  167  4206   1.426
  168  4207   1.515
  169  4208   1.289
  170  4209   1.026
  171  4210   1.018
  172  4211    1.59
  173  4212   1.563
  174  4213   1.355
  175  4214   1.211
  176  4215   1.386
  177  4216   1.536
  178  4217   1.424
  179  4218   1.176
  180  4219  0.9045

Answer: 4.4 angstrom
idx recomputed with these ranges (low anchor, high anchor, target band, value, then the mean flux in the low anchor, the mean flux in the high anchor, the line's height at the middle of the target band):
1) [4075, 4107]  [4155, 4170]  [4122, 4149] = 0.3 angstrom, 1.29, 1.52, 1.44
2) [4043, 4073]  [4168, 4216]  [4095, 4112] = 4.6 angstrom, 1.53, 1.43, 1.49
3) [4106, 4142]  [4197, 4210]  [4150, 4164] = -3.8 angstrom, 1.38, 1.36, 1.37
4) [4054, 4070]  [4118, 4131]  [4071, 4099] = 2.5 angstrom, 1.49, 1.48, 1.49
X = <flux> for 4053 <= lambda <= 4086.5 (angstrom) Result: 1.51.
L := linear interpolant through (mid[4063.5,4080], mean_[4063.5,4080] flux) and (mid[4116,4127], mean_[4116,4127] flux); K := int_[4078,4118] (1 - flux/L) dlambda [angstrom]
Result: 7.2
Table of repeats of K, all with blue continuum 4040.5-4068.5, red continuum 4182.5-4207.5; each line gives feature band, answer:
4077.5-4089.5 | 0.67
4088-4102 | 3.16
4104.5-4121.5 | 2.74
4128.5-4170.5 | -2.09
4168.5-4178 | -0.59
